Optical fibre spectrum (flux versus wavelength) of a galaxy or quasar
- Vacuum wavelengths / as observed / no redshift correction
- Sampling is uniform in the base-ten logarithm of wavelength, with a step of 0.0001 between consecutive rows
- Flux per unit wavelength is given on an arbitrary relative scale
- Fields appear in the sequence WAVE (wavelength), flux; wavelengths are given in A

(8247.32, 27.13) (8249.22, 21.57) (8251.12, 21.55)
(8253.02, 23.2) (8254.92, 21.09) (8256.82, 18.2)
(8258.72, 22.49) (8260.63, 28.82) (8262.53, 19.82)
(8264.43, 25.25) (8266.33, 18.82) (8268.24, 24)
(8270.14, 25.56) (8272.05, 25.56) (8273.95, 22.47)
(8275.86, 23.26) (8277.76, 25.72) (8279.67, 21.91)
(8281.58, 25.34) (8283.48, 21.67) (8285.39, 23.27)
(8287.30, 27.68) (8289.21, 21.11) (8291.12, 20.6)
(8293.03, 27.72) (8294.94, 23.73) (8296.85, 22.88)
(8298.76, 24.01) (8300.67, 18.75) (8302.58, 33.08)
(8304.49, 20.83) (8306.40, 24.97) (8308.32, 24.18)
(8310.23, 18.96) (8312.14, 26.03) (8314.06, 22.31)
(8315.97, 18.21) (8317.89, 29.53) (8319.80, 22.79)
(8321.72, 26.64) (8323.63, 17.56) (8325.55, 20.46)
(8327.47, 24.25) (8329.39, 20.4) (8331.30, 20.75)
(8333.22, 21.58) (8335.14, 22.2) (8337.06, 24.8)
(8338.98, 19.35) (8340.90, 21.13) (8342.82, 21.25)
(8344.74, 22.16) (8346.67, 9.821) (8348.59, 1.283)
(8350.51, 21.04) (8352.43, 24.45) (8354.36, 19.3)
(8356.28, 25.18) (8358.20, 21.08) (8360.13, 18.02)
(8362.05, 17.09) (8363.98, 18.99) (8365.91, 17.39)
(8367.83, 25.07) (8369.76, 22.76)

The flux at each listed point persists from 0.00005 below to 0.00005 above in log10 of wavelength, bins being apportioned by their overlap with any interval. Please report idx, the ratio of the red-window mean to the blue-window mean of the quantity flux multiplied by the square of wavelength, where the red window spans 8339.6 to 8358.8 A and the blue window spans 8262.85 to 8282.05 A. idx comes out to 0.80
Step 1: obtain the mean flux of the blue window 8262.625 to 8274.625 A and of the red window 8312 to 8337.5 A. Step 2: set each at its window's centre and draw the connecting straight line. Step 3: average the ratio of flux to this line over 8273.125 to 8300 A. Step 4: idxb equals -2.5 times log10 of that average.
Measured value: -0.02 mag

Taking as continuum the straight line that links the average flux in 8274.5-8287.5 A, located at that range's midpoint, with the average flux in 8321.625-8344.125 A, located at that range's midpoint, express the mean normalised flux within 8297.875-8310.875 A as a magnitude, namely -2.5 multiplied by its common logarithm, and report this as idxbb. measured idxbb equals -0.04 mag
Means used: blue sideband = 23.9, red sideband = 21.5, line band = 23.7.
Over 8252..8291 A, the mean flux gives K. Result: 23.2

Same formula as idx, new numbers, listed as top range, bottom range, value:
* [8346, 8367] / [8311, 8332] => 0.79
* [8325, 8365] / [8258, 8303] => 0.84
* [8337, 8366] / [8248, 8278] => 0.84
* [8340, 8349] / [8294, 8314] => 0.68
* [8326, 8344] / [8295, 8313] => 0.92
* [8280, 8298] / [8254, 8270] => 1.06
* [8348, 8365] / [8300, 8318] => 0.81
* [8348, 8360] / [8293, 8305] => 0.80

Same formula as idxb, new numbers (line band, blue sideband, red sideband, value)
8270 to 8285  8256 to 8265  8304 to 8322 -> -0.036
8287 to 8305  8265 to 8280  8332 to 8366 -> -0.084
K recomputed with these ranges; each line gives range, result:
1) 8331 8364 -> 19.4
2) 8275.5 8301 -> 23.5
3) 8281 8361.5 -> 21.9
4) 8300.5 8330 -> 23.2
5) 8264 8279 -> 23.7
